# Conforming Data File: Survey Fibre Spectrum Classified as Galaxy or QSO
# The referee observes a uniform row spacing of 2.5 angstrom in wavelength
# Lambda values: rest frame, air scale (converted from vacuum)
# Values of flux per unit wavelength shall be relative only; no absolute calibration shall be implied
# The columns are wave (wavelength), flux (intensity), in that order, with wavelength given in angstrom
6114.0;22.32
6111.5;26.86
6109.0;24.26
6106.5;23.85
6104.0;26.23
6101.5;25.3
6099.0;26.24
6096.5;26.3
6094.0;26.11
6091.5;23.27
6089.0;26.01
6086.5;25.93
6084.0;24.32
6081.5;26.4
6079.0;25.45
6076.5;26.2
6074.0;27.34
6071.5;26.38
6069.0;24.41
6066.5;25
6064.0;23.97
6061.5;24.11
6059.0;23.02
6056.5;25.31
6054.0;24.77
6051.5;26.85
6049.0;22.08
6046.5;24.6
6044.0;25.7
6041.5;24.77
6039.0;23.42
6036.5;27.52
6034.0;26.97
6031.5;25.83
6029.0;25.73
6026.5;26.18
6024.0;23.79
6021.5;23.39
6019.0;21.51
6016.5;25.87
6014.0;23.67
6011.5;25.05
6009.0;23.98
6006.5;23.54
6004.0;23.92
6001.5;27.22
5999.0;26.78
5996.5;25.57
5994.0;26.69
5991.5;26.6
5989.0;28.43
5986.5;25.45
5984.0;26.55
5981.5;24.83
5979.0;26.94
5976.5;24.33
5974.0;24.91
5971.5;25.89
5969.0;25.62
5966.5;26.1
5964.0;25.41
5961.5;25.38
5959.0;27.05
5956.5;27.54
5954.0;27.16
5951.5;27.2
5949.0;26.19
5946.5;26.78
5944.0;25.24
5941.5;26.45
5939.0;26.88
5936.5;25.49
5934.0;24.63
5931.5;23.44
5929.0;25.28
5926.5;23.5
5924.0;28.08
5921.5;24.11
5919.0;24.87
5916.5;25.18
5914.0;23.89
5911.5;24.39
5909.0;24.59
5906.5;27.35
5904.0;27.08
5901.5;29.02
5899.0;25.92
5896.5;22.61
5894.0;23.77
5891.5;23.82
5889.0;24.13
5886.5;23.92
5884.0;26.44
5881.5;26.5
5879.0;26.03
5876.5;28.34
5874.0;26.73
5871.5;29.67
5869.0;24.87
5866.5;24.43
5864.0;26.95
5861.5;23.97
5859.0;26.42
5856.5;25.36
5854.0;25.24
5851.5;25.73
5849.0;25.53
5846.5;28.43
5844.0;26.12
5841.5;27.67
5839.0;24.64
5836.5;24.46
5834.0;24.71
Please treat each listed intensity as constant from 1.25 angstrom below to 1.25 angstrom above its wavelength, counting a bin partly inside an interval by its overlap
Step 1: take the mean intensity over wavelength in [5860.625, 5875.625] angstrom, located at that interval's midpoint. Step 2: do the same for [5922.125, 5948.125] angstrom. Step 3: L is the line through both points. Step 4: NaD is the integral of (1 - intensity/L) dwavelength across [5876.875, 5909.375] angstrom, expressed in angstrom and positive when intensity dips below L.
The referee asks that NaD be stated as 0.49 angstrom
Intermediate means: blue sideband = 26.2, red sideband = 25.6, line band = 25.6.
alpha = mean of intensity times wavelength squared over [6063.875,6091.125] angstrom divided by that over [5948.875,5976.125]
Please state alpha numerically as 1.02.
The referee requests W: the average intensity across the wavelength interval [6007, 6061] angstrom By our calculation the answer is 24.7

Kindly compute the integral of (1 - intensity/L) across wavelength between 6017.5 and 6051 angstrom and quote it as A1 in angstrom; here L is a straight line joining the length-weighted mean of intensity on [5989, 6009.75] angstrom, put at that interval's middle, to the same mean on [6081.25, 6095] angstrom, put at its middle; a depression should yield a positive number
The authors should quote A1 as 1.00 angstrom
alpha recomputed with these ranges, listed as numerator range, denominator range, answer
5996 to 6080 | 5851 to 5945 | 1.03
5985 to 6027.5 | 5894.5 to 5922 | 1.03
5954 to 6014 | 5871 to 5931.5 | 1.04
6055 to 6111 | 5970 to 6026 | 1.03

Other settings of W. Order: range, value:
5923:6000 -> 26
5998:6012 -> 25.1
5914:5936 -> 24.9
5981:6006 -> 26.2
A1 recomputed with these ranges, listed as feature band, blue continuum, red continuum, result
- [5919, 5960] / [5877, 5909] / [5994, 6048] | -0.85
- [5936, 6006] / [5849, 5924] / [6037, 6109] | -2.08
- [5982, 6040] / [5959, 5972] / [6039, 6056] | -0.41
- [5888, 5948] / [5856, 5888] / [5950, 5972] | 2.24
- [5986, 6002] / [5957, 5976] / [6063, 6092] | -0.63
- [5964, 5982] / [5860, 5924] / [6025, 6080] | -0.08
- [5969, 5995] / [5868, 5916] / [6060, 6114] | -0.49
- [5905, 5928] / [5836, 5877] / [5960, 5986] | 0.65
